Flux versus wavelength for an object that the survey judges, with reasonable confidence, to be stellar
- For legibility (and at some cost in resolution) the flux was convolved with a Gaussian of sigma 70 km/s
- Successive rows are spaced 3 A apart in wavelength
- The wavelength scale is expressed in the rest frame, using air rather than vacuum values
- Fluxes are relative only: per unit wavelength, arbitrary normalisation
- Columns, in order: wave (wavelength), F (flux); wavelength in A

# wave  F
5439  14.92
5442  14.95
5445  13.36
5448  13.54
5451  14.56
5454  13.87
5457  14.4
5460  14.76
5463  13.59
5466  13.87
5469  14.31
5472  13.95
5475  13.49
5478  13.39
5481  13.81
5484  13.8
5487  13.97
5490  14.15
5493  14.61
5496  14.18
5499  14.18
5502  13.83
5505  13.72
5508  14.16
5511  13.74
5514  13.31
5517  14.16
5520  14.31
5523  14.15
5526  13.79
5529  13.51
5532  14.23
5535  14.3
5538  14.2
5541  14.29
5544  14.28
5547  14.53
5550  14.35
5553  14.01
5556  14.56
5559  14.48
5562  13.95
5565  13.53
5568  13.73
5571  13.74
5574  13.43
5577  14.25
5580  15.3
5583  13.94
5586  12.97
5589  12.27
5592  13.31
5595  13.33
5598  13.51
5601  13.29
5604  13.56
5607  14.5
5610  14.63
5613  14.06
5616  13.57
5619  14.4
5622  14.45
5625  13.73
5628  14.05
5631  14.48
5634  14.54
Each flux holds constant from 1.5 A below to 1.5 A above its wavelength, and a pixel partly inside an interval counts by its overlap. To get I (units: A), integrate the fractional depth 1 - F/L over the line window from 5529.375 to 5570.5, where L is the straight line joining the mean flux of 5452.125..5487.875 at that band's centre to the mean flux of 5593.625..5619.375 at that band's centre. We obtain -0.8 A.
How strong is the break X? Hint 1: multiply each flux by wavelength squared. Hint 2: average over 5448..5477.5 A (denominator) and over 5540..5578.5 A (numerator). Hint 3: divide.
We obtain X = 1.0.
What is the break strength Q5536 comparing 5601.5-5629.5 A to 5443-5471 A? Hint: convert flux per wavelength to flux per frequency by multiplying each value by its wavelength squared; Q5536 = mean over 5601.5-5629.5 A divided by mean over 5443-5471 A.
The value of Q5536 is 1.06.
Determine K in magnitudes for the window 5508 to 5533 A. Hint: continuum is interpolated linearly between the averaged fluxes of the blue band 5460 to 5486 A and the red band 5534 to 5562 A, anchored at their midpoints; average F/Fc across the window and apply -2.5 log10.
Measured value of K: 0.018 mag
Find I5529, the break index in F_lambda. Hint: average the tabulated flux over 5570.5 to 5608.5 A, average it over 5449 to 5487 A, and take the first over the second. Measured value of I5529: 1.0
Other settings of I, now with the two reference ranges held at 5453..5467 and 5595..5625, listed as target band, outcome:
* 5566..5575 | 0.2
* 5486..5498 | -0.1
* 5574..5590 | 0.2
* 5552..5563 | -0.2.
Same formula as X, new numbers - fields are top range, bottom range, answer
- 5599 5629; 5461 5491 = 1.06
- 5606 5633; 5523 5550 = 1.03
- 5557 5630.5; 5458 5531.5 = 1.03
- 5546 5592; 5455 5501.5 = 1.02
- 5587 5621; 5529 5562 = 0.98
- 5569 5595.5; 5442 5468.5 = 1.01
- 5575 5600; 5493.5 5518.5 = 1.00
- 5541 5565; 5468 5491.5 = 1.06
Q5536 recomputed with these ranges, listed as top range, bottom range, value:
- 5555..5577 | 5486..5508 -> 1.01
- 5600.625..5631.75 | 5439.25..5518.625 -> 1.06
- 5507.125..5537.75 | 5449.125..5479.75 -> 1.02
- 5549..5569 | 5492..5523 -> 1.02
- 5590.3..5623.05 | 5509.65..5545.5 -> 1.02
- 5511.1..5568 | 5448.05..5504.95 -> 1.03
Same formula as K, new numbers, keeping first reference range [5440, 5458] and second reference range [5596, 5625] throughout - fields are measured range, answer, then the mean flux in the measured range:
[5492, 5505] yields -0.004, 14.1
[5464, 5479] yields 0.023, 13.8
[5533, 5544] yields -0.017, 14.3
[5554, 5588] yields 0.004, 14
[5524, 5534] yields 0.013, 13.9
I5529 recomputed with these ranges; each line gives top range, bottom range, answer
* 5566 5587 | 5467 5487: 1.01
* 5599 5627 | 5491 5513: 1.00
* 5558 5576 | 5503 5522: 0.99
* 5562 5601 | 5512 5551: 0.97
